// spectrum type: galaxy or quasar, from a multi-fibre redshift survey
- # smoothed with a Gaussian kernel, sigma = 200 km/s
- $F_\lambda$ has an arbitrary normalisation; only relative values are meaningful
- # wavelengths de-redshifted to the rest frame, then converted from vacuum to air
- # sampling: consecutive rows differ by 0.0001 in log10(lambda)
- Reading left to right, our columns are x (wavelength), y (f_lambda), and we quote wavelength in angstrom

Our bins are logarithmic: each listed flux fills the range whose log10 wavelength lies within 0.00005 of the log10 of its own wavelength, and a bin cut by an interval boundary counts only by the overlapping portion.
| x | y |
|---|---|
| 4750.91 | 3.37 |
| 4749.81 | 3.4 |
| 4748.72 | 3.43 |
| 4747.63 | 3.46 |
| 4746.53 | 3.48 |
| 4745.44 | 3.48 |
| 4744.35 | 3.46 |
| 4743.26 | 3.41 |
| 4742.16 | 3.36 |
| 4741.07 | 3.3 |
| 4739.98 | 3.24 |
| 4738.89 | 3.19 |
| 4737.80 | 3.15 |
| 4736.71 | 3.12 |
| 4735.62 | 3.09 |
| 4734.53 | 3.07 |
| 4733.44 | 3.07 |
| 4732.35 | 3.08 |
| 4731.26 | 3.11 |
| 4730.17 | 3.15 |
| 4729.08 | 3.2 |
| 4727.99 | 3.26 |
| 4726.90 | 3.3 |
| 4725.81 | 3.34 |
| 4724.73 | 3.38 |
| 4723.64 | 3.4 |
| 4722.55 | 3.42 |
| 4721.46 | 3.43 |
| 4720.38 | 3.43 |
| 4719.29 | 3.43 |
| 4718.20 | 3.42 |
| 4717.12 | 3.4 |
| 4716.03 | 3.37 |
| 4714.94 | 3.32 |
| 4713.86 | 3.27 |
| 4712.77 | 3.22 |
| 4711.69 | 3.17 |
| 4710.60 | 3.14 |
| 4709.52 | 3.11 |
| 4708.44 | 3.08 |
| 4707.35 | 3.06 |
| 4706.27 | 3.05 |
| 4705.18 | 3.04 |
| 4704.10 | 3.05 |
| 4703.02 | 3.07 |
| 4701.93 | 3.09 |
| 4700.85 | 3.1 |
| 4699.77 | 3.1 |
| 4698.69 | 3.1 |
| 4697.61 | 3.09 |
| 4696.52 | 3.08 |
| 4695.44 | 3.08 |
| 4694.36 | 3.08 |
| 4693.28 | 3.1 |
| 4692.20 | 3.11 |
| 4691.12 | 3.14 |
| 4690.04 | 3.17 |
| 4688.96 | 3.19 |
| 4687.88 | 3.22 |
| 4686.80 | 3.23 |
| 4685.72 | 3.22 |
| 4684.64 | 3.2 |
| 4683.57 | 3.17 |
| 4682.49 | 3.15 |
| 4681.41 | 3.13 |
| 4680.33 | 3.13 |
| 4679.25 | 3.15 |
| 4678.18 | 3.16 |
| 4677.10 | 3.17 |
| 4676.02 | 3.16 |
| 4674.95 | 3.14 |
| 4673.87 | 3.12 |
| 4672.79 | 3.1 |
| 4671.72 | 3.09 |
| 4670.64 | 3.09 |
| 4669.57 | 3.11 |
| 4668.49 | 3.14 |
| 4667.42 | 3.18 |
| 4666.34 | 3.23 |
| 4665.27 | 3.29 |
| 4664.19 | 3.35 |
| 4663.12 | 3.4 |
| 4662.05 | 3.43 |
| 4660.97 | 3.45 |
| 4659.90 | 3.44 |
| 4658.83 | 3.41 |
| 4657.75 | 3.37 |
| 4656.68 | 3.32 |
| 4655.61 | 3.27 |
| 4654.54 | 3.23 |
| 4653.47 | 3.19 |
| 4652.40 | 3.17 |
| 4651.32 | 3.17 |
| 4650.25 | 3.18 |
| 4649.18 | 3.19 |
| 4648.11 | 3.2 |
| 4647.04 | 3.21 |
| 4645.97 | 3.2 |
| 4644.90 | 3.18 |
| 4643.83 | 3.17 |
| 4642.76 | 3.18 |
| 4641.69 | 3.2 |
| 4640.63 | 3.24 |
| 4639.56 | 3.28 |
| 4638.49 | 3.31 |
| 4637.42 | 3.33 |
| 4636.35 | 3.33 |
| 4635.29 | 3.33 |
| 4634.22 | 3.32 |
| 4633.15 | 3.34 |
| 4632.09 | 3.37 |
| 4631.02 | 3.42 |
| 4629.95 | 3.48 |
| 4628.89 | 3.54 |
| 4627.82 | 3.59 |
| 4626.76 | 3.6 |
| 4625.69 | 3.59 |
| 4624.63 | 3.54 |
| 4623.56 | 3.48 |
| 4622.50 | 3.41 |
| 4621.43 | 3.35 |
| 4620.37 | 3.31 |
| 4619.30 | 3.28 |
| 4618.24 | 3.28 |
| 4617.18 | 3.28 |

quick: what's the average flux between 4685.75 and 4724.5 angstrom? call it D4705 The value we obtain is 3.19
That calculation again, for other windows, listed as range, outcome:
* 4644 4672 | 3.25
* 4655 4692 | 3.22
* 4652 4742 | 3.21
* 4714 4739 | 3.27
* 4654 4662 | 3.36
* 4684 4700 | 3.14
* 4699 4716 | 3.13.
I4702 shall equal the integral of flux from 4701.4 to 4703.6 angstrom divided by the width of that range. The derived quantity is 3.07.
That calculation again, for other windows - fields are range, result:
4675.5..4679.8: 3.16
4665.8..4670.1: 3.16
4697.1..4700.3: 3.1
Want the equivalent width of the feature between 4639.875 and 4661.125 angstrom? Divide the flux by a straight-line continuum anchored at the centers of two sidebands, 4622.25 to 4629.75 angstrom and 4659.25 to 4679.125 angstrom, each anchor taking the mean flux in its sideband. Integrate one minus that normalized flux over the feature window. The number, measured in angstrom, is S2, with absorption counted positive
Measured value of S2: 0.7 angstrom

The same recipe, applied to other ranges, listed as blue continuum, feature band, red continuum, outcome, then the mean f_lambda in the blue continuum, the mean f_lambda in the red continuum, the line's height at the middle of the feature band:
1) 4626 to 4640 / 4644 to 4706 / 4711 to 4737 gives 2.95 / 3.41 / 3.27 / 3.34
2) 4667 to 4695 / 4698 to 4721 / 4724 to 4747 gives 0.08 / 3.15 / 3.25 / 3.2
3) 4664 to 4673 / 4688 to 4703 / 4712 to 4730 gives 0.68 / 3.17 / 3.34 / 3.26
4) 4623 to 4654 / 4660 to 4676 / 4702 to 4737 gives 0.28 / 3.32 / 3.22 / 3.28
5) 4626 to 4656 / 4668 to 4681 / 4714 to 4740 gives 0.61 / 3.3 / 3.27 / 3.28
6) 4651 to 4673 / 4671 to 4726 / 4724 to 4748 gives 1.24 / 3.26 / 3.26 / 3.26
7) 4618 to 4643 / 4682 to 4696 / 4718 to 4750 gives 0.75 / 3.38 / 3.3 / 3.34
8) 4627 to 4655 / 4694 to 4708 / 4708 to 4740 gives 0.78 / 3.29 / 3.25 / 3.26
